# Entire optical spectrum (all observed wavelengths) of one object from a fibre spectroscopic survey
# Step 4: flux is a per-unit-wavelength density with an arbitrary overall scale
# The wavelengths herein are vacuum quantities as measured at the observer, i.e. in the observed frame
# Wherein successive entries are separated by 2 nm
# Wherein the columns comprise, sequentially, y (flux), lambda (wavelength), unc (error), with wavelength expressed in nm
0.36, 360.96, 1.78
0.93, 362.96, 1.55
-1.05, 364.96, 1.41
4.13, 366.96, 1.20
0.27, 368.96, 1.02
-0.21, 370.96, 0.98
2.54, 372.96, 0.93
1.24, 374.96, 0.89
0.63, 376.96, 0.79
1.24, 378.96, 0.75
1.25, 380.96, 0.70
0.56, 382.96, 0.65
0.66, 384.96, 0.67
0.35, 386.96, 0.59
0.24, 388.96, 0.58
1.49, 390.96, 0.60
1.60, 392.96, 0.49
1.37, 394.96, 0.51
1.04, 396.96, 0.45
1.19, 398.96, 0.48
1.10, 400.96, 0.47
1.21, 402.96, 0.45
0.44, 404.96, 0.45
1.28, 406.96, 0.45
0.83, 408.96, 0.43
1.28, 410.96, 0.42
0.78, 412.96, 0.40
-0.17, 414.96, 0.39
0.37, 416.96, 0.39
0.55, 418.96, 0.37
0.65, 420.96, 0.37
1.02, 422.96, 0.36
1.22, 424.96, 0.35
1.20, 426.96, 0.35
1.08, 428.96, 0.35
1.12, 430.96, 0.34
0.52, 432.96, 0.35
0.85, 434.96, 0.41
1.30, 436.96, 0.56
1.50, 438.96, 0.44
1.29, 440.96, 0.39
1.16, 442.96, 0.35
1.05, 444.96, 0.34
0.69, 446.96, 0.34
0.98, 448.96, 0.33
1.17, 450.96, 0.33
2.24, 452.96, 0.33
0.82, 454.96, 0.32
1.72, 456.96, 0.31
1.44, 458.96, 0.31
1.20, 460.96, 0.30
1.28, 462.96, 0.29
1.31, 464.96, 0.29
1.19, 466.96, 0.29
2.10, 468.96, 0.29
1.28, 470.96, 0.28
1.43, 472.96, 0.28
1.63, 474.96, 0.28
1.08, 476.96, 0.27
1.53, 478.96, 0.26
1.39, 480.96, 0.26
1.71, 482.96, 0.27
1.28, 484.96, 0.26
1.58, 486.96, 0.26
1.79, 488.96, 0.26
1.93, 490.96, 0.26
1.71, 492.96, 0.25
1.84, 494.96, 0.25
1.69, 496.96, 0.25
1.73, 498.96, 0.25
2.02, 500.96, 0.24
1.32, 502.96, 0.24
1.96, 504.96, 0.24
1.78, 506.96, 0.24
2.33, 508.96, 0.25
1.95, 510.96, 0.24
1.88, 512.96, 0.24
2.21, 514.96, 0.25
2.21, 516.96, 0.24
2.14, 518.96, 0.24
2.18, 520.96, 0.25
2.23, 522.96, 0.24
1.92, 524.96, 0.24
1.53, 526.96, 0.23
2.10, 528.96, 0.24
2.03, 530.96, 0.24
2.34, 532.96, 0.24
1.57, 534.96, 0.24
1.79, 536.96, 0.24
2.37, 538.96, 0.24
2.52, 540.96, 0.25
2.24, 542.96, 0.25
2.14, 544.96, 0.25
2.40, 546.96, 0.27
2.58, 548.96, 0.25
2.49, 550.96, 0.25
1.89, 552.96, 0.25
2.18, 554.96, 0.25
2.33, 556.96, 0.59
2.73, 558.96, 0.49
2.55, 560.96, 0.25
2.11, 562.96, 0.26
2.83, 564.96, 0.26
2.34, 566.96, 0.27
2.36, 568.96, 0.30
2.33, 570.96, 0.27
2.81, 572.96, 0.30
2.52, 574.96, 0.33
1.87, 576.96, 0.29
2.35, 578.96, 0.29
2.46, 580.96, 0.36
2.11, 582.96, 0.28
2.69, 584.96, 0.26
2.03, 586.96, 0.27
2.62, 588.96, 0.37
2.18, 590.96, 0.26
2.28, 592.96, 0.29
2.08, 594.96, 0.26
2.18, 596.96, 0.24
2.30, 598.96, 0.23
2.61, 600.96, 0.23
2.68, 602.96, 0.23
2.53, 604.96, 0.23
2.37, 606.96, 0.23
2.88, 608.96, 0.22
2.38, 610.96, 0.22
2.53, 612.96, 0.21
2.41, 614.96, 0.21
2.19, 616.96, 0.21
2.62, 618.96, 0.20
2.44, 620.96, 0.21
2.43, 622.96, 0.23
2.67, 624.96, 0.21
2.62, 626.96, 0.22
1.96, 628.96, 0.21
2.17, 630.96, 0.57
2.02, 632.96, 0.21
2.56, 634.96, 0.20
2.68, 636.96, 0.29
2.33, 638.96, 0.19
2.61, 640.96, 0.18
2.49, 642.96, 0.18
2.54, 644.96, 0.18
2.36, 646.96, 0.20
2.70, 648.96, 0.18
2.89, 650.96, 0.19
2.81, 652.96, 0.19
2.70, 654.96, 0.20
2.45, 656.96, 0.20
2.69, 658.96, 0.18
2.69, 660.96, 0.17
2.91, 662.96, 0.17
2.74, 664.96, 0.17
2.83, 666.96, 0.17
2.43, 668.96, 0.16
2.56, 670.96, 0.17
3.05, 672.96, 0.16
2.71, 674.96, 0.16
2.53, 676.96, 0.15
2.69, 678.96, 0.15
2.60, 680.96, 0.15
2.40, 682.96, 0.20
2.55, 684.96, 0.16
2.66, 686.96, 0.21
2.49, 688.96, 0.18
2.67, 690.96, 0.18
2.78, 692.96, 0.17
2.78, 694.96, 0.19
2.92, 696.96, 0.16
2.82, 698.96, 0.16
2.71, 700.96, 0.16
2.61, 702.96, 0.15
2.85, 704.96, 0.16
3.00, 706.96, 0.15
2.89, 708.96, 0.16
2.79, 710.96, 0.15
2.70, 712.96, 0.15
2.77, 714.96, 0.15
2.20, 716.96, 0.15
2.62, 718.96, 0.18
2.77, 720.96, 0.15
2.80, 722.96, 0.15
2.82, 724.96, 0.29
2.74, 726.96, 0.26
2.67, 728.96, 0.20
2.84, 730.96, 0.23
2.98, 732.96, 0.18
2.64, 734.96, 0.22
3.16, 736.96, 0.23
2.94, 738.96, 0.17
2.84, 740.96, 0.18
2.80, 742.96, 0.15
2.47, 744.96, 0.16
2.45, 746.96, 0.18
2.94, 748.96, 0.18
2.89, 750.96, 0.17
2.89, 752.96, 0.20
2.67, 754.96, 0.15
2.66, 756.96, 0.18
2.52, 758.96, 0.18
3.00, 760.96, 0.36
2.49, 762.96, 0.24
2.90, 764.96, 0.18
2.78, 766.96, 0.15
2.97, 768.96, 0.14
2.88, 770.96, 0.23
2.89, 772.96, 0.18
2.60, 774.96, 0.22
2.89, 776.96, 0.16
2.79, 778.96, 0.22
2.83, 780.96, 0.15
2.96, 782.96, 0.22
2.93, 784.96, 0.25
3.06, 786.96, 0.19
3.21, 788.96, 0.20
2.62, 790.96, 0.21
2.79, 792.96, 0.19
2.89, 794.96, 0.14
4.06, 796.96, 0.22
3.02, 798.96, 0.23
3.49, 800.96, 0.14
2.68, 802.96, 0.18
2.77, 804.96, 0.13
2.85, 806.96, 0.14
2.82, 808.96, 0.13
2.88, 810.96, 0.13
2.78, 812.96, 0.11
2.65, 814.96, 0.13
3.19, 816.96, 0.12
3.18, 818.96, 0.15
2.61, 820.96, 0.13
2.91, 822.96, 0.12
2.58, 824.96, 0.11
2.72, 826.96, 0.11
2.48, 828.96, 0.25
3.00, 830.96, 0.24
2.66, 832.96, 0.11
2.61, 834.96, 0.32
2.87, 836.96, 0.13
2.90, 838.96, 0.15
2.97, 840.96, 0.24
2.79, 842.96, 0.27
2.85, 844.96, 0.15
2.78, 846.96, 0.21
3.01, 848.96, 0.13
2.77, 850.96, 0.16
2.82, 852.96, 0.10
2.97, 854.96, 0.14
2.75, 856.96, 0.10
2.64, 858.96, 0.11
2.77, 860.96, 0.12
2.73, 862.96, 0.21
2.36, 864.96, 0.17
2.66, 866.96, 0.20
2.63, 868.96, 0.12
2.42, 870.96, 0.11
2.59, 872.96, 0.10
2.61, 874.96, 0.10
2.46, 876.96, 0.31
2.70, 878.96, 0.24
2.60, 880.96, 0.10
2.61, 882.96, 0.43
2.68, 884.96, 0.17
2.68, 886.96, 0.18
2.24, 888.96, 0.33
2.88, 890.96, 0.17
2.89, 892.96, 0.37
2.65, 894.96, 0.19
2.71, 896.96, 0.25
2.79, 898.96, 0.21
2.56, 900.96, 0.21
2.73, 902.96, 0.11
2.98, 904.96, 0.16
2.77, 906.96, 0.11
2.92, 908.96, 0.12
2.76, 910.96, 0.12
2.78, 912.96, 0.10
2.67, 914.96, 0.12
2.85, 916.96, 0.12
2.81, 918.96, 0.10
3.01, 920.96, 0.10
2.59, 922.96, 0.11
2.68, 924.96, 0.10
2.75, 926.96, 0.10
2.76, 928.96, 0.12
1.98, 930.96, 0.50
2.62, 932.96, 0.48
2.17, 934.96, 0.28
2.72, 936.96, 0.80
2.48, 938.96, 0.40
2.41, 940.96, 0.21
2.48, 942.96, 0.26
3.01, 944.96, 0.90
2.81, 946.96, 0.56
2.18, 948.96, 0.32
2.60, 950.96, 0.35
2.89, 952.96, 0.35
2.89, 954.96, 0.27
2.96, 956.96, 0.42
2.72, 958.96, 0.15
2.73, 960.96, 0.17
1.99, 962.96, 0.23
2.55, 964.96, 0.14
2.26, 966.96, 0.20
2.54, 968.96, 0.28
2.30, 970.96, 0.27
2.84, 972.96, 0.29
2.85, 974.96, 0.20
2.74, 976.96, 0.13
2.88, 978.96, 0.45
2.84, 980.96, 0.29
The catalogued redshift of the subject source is 0.21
